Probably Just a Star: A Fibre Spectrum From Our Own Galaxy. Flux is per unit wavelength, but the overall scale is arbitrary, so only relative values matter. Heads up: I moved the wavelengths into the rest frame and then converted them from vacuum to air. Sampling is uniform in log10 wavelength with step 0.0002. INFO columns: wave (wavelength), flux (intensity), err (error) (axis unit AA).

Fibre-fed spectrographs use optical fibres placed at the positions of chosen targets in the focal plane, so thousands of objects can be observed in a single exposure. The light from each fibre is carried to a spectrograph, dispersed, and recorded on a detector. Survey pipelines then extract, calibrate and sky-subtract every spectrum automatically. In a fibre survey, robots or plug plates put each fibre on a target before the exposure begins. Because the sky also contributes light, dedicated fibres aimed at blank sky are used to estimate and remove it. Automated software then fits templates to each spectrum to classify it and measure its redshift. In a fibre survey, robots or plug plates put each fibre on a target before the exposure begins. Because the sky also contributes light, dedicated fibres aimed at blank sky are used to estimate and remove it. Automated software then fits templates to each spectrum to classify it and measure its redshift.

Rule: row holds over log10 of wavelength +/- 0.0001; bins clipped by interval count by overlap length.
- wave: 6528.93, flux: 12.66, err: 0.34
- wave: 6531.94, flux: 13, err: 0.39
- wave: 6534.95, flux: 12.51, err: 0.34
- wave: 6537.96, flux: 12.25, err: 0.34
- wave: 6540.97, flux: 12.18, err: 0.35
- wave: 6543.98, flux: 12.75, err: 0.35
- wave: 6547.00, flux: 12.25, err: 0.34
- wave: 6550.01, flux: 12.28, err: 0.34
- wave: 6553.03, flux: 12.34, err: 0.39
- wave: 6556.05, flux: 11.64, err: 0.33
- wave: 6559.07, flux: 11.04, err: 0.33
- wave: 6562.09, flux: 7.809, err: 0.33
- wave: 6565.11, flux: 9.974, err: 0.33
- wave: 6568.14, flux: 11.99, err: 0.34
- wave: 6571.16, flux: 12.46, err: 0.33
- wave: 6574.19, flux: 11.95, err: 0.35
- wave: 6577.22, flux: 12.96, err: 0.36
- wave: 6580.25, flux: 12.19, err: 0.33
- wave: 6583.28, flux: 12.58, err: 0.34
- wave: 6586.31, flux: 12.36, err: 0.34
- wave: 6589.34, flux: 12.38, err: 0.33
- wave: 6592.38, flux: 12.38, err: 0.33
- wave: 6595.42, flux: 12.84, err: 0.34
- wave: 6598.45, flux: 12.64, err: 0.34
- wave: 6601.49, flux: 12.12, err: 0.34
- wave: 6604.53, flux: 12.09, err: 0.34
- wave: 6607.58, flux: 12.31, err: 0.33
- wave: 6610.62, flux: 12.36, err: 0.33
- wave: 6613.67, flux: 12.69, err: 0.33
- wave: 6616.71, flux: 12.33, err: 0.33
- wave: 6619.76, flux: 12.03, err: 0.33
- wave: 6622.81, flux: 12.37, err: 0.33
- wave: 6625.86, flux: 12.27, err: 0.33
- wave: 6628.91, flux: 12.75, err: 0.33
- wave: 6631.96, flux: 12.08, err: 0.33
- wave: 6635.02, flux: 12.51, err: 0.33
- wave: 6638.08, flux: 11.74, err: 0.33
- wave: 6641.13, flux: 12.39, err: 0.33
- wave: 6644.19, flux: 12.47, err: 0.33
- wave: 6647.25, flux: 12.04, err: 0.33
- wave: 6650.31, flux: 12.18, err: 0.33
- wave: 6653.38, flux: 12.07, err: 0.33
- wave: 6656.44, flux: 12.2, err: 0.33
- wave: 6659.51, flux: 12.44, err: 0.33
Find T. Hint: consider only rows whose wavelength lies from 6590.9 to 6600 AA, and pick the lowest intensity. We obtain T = 12.38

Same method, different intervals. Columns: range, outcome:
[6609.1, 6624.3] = 12.03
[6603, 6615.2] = 12.09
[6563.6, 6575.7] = 9.974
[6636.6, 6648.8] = 11.74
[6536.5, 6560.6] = 11.04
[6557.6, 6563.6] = 7.809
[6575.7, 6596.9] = 12.19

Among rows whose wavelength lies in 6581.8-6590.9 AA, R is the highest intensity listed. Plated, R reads 12.58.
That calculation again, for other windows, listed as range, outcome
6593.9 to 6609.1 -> 12.84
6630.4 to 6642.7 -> 12.51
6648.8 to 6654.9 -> 12.18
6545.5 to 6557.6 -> 12.34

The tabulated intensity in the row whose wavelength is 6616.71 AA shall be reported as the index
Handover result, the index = 12.33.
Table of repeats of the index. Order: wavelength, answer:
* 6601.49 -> 12.12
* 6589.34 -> 12.38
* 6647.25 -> 12.04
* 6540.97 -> 12.18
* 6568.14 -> 11.99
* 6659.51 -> 12.44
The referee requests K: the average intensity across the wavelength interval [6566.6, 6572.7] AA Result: 12.2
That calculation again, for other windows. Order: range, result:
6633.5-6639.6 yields 12.1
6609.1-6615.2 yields 12.5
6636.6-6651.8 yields 12.2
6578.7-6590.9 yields 12.4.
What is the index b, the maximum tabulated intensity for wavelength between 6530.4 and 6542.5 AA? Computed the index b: 13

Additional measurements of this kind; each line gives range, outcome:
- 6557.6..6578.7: 12.96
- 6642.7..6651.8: 12.47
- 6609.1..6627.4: 12.69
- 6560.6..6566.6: 9.974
